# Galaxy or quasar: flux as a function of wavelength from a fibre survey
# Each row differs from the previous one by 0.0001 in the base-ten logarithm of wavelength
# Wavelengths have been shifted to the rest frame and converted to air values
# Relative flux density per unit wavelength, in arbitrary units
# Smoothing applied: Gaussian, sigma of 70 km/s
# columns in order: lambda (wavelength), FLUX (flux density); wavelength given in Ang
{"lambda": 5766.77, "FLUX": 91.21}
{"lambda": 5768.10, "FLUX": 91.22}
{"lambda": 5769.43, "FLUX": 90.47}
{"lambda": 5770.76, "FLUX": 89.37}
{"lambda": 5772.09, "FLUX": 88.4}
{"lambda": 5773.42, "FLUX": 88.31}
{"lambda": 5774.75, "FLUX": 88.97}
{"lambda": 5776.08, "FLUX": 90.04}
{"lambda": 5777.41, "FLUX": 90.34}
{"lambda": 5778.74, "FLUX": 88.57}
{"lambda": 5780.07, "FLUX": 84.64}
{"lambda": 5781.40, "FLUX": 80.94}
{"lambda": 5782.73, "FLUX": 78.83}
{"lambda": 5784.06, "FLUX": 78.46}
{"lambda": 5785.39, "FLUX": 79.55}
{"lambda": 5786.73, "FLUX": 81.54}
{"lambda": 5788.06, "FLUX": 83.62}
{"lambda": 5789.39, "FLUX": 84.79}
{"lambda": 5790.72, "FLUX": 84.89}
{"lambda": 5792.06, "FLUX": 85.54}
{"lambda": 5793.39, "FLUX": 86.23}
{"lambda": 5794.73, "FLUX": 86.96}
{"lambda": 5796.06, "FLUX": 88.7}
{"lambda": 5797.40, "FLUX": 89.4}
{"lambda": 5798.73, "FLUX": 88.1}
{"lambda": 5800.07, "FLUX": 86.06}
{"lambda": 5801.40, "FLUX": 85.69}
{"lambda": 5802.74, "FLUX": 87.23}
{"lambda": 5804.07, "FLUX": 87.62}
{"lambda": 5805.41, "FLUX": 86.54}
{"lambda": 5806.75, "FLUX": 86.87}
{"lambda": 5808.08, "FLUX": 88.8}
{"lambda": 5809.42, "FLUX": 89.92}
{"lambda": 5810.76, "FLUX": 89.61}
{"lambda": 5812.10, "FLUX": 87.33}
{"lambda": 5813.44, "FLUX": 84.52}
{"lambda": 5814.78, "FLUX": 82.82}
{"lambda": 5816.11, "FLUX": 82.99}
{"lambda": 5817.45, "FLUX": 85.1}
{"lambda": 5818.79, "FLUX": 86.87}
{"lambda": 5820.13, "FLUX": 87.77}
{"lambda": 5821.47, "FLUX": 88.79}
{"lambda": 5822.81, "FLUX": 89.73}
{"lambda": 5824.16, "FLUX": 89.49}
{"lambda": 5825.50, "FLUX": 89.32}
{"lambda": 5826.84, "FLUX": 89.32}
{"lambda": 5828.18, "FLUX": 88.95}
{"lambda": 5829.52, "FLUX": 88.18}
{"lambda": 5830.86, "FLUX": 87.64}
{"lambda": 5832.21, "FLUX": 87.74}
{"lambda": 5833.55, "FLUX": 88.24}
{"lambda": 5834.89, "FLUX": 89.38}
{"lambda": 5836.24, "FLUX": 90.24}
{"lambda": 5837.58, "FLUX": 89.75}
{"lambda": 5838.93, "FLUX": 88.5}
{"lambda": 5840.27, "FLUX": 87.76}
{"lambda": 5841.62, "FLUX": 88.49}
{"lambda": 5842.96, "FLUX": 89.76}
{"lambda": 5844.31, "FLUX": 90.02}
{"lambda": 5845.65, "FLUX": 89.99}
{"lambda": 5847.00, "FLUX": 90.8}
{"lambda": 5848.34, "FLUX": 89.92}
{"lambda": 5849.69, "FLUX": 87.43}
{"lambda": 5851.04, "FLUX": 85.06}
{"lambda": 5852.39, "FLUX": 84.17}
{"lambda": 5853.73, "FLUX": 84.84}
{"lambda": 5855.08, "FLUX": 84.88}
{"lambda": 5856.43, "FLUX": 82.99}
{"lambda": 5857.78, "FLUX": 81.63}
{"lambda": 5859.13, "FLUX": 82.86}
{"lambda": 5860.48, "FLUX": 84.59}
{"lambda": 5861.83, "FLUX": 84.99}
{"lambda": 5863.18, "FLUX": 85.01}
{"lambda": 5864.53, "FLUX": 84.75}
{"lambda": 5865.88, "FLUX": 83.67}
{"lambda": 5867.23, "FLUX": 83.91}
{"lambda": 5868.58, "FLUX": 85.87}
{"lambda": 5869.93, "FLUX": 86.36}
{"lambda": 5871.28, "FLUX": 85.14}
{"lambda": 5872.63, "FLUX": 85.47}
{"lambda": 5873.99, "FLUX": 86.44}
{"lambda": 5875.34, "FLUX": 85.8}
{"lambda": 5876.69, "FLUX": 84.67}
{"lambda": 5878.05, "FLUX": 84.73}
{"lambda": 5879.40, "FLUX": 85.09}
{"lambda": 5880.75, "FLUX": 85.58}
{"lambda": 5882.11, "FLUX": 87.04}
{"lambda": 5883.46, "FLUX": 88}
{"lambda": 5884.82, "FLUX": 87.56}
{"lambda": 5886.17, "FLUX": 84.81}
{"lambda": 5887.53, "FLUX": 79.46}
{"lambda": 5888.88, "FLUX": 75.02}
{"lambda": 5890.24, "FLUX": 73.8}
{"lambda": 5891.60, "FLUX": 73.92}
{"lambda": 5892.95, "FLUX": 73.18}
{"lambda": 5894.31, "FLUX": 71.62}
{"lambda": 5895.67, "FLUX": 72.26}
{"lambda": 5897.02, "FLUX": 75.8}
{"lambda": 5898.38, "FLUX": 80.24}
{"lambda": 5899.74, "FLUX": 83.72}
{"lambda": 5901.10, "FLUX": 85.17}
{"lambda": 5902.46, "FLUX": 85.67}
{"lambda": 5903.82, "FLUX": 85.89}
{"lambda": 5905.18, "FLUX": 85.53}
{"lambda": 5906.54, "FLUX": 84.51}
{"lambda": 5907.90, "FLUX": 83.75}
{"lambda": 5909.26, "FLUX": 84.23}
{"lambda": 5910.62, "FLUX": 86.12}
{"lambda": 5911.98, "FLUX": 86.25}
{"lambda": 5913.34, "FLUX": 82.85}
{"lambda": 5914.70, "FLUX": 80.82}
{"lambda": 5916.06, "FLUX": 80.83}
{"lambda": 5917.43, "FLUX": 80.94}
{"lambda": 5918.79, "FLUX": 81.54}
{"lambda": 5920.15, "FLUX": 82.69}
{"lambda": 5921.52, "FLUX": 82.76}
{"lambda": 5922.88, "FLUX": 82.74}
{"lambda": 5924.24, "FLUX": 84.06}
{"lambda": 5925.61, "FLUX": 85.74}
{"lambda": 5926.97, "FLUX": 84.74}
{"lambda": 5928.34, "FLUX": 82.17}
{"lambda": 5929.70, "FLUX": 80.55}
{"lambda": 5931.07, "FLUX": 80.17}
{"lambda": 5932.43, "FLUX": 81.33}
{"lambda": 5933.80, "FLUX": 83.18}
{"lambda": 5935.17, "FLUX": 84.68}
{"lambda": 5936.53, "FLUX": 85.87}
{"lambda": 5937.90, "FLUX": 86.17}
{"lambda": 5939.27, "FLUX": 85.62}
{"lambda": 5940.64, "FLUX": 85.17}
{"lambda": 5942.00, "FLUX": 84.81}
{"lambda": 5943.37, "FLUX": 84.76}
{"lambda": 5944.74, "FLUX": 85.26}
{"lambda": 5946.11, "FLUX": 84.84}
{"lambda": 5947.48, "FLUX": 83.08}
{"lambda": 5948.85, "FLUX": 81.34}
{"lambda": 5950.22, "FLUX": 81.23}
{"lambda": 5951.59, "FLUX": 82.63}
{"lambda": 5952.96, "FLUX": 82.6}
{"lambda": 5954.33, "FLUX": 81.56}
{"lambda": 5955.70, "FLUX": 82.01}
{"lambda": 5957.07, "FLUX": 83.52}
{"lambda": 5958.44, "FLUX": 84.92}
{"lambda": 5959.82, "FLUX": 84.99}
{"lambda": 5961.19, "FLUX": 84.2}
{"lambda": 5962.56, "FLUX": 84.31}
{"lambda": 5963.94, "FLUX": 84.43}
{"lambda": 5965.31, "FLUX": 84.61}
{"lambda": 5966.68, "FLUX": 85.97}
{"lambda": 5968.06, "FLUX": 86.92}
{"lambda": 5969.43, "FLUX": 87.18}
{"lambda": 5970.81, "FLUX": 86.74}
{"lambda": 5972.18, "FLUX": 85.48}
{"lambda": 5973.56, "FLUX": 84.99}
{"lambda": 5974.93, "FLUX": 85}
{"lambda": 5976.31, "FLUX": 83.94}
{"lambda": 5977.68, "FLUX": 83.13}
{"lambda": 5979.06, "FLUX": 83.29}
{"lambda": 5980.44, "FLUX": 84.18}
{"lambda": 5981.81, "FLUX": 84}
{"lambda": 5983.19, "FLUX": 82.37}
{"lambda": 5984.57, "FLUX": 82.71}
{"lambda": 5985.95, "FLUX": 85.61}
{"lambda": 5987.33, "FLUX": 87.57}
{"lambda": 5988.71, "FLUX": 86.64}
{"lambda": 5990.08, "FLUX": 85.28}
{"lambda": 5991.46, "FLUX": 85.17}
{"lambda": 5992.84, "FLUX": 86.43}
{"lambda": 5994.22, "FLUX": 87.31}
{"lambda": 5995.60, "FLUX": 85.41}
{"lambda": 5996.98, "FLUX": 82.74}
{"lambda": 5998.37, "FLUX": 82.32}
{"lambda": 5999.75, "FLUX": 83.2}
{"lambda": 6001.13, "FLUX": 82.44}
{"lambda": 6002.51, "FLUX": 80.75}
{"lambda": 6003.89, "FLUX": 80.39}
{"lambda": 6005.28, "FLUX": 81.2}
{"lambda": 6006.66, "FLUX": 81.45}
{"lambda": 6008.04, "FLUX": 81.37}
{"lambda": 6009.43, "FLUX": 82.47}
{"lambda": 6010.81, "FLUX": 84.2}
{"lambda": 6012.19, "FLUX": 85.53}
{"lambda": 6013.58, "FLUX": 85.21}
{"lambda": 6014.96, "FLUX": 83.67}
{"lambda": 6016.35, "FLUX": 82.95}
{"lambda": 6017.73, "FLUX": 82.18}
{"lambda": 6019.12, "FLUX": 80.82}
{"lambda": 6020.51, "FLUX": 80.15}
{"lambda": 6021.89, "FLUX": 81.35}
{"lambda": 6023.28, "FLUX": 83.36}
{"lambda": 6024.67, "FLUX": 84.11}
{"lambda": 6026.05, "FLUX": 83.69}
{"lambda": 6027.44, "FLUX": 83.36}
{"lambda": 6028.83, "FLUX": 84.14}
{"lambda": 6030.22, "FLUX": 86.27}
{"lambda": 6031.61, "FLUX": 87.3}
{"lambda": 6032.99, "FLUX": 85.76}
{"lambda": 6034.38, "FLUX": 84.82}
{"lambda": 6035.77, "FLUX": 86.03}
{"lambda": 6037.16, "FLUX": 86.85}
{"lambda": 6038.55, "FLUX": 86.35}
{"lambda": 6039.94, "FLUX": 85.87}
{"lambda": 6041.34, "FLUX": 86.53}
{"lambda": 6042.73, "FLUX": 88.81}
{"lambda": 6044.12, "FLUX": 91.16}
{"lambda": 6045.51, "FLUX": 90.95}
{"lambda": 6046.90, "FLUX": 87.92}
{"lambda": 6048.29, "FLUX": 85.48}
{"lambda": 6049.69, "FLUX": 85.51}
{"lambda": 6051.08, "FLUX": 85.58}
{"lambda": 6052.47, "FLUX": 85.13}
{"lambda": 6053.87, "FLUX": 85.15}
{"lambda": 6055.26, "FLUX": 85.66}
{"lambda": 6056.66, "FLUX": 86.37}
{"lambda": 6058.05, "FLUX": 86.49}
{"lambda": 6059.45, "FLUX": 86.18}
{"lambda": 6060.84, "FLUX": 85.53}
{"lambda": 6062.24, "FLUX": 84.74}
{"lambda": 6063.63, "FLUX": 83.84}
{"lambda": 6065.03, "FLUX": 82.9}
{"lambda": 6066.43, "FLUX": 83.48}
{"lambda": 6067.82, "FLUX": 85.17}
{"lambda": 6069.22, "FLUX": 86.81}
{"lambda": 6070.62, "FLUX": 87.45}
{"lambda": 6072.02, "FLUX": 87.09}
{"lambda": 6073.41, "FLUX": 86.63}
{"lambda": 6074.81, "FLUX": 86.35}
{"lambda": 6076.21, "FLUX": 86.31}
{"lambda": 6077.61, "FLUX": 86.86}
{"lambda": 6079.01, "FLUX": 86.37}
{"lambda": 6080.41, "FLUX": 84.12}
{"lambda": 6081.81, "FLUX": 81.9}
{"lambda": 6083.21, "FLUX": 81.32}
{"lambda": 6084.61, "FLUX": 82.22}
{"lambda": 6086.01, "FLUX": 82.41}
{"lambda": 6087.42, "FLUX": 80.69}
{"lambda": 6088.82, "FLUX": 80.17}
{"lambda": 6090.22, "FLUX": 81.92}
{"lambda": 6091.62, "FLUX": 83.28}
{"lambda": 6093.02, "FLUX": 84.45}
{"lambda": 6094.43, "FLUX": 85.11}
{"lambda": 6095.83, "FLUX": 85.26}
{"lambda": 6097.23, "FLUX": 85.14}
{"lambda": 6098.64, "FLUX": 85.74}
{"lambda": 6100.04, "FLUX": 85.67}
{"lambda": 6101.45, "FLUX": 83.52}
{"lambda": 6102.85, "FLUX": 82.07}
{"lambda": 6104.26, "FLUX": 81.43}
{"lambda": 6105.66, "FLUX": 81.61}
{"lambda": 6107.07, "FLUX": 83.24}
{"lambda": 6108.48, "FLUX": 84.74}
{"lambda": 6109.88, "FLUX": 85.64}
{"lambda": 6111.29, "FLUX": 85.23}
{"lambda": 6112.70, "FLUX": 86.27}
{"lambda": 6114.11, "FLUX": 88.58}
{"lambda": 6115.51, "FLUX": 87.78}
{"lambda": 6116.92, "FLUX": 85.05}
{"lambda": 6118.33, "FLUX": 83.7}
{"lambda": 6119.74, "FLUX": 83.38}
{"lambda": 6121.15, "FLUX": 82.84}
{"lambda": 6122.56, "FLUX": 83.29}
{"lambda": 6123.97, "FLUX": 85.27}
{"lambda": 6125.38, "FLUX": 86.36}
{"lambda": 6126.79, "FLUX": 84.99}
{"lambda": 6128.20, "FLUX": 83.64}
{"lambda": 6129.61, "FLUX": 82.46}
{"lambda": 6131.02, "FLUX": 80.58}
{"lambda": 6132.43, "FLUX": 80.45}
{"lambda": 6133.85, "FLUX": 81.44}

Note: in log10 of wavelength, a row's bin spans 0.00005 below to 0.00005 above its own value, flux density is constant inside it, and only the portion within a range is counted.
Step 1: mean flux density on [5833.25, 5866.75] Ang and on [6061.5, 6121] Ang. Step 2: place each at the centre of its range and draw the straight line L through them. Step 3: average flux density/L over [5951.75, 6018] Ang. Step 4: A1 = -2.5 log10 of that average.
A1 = 0.018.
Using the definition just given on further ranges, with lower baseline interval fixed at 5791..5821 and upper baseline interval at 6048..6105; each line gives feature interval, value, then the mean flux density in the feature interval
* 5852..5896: 0.04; 82.8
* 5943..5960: 0.03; 83.2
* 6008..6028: 0.03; 83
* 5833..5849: -0.04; 89.4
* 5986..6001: 0.00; 85.1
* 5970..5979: 0.01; 84.8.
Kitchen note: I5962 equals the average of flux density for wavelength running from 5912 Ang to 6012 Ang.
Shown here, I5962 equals 83.7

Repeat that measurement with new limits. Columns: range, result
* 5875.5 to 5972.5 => 83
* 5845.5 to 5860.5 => 85.6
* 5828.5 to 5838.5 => 88.7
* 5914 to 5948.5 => 83.4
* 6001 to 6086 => 84.8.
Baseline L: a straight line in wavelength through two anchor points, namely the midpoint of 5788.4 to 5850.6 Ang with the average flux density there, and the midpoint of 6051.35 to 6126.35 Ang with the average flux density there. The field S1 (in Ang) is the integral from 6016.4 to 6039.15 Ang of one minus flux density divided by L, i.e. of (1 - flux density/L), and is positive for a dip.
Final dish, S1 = 0.3 Ang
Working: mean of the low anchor 87.8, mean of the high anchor 84.6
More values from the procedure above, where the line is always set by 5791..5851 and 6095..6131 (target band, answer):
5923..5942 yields 0.61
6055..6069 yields 0.00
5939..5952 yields 0.39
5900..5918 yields 0.58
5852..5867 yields 0.59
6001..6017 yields 0.57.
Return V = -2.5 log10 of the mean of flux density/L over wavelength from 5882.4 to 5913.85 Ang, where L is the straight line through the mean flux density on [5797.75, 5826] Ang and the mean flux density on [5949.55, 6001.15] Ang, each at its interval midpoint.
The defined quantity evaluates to 0.057 mag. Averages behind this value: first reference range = 87.2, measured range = 81.4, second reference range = 84.4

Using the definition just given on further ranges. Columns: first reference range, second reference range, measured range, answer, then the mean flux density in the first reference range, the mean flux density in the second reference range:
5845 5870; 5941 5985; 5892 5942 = 0.029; 85.4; 84.1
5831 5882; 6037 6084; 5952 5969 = 0.025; 86.4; 85.9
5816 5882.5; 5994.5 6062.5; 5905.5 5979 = 0.023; 86.8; 84.6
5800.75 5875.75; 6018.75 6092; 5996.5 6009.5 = 0.049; 86.9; 85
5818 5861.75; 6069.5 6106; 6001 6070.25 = 0.002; 87.6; 84.1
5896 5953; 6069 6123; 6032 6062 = -0.032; 83.3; 84.4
